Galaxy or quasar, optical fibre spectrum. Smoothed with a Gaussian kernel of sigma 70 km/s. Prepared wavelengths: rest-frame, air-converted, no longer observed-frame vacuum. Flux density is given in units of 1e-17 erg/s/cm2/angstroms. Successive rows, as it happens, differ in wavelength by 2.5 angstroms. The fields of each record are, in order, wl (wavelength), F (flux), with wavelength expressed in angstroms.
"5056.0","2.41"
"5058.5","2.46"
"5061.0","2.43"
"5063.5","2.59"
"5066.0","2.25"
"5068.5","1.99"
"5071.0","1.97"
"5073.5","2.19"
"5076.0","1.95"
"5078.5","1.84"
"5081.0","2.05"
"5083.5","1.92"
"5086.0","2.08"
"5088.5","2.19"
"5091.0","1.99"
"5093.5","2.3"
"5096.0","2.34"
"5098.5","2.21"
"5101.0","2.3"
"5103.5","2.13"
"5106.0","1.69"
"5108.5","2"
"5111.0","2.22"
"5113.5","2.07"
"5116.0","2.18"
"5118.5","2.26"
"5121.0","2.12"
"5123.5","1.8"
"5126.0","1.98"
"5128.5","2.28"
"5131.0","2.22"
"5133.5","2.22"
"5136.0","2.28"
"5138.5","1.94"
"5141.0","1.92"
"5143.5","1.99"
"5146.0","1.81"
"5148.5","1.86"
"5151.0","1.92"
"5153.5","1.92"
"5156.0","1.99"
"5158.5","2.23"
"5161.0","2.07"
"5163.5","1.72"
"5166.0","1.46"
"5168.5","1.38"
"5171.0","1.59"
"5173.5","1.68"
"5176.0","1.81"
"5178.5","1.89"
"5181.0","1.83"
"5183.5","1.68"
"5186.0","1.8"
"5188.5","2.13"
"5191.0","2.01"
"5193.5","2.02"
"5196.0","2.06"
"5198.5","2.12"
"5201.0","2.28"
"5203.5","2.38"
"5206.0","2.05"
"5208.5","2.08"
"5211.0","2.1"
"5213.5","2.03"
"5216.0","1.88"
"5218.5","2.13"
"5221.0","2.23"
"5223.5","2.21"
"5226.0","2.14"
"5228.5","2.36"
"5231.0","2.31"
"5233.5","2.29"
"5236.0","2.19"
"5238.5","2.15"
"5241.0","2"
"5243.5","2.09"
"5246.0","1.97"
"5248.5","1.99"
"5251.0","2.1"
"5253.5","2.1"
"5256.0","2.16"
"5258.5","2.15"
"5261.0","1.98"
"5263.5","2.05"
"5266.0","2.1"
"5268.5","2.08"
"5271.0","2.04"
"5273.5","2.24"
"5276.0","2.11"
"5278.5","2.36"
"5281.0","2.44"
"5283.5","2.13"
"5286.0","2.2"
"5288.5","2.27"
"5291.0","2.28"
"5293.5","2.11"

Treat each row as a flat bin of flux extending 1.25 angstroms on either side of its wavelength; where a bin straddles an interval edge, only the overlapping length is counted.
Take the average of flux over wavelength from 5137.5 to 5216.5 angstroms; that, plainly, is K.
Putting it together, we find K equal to 1.93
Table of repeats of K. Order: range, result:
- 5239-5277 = 2.08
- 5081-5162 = 2.08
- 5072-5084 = 1.99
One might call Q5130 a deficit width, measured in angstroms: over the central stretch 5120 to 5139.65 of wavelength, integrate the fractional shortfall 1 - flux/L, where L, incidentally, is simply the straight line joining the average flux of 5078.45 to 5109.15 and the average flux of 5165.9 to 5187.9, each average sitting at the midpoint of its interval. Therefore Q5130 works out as -1.9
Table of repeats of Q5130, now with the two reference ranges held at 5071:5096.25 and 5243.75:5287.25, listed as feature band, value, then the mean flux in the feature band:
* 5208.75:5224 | 0.2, 2.09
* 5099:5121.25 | -0.4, 2.11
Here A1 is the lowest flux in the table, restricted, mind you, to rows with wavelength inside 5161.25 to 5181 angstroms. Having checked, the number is 1.38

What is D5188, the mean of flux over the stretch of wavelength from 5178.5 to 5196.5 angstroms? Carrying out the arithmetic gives 1.92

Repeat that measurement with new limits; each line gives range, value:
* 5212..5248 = 2.14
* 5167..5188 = 1.72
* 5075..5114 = 2.08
